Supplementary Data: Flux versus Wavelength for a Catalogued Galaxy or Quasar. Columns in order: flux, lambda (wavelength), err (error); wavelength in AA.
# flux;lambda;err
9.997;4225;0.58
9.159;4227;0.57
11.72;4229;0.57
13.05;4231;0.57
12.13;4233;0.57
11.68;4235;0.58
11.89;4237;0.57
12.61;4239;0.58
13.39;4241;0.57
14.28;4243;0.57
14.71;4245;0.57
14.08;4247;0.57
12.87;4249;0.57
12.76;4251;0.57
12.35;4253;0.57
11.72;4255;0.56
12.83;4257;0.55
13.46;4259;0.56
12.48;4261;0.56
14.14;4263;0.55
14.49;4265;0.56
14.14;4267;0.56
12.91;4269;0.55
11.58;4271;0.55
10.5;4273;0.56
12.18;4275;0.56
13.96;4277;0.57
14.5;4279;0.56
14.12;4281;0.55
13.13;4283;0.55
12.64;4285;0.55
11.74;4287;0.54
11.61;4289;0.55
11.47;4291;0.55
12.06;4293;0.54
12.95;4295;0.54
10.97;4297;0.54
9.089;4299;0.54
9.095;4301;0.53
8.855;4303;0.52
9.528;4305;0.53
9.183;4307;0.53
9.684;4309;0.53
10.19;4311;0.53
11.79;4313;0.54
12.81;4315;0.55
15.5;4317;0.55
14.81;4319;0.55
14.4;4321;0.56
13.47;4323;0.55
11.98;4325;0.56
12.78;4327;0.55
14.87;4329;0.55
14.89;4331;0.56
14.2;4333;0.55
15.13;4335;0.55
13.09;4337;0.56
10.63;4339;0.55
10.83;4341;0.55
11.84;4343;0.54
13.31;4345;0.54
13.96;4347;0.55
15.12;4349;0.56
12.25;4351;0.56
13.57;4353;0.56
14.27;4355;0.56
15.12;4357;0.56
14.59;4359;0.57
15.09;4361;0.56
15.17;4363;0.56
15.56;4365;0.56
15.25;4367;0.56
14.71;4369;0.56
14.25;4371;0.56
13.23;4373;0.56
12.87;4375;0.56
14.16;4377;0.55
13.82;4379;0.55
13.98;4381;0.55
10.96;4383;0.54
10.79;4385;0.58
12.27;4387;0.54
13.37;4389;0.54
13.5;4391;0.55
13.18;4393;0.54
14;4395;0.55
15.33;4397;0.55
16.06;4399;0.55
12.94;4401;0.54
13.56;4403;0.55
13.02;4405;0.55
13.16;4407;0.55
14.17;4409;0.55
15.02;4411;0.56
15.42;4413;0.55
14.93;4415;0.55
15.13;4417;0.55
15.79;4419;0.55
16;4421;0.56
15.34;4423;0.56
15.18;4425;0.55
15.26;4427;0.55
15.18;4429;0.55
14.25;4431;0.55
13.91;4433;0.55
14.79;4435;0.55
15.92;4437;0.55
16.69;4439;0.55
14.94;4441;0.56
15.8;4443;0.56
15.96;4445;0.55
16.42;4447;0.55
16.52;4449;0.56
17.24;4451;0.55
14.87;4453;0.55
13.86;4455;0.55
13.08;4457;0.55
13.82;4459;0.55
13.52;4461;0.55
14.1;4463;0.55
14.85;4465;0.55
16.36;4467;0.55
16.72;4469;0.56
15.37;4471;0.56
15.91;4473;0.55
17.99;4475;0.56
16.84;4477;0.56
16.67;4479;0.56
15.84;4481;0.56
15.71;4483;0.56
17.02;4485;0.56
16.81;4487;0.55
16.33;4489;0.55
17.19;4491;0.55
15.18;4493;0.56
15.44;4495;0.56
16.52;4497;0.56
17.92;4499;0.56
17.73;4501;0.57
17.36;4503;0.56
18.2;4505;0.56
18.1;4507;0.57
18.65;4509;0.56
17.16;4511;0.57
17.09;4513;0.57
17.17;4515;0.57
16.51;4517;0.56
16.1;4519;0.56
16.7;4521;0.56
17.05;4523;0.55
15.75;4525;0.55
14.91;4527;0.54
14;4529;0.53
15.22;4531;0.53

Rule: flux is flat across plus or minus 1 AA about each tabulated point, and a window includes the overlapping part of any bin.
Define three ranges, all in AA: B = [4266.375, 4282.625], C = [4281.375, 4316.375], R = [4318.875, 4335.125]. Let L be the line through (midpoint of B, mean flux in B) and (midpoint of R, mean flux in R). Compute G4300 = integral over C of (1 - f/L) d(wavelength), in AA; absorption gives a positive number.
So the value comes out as 6.1 AA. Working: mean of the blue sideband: 13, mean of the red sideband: 14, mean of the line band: 11.1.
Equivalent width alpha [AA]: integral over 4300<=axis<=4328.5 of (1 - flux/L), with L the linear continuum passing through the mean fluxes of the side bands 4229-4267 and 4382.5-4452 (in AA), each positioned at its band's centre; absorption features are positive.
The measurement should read 4.0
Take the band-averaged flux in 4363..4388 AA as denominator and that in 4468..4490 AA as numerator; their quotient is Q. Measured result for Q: 1.2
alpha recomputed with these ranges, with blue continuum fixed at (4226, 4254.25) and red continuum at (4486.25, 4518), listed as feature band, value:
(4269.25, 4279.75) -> 0.54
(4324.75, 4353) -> 2.06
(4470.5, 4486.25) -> 0.21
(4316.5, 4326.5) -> 0.07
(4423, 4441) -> 0.84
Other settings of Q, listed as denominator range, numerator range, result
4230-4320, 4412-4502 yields 1.27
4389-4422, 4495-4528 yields 1.18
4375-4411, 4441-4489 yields 1.17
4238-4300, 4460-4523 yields 1.30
